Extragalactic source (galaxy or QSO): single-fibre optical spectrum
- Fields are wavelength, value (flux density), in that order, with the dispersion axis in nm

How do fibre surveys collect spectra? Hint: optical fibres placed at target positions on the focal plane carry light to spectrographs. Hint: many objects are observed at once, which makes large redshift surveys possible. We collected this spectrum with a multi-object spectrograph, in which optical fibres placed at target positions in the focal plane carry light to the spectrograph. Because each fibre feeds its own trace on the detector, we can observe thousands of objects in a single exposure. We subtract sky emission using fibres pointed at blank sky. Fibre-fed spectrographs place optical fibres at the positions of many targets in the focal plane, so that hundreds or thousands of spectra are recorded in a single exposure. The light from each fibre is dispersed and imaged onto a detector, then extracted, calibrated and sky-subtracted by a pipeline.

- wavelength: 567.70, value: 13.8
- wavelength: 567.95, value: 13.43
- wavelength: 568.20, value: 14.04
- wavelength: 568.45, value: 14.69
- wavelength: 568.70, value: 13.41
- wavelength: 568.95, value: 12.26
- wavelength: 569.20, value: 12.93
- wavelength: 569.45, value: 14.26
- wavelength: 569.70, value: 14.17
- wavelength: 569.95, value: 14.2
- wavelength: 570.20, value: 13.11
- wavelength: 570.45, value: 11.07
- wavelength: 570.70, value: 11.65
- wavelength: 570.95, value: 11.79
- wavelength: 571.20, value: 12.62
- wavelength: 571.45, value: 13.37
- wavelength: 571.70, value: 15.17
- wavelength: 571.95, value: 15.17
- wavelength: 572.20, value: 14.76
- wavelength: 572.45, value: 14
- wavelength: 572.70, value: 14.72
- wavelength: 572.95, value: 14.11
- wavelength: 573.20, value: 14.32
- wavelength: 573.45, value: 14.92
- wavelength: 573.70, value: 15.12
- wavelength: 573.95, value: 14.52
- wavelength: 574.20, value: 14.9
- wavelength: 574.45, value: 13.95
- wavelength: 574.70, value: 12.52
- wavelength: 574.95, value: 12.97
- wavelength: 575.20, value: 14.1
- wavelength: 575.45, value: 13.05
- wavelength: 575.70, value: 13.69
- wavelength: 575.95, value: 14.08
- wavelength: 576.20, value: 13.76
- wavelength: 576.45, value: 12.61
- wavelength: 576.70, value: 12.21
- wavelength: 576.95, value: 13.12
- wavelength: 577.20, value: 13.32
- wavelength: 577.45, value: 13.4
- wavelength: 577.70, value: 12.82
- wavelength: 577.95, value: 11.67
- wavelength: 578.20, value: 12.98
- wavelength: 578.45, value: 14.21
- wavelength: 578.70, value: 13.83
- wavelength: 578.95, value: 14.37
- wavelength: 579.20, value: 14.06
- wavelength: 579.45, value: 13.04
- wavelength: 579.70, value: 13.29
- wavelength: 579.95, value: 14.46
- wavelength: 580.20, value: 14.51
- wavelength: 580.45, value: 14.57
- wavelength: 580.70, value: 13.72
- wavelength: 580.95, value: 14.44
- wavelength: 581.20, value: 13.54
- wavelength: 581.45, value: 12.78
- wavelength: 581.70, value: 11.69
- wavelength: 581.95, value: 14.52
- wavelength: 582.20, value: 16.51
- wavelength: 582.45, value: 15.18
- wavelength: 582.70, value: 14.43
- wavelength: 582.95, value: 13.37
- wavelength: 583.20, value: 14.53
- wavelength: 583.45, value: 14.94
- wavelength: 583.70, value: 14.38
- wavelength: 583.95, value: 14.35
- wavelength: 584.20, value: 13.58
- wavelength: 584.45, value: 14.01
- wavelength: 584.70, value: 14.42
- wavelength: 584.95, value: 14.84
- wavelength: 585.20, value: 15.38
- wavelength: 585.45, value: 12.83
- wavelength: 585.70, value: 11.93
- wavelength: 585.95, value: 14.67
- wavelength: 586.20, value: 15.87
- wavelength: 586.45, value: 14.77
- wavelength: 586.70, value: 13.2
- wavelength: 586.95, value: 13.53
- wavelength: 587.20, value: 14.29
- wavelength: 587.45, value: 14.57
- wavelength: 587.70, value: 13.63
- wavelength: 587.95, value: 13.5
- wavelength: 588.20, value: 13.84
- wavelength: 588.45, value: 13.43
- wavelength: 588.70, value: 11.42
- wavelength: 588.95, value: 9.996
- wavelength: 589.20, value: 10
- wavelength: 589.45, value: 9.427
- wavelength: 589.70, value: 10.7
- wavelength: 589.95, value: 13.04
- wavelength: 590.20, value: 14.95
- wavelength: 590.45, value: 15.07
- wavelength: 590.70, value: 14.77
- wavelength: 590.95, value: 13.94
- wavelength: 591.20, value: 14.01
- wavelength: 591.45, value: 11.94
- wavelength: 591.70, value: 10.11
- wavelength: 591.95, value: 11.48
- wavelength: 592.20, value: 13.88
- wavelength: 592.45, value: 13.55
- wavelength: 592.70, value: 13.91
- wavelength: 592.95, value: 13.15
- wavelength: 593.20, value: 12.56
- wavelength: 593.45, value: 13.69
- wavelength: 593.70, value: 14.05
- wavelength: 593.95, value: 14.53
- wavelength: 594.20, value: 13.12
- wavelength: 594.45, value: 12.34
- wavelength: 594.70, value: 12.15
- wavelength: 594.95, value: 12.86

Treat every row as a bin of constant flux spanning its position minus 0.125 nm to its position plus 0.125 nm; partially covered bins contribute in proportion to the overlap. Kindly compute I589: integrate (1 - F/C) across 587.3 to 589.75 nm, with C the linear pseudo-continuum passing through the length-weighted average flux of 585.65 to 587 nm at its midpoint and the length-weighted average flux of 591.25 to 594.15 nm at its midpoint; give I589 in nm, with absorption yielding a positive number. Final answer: 0.29 nm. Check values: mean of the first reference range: 14.1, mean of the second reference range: 13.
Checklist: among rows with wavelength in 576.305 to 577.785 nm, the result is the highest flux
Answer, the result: 13.4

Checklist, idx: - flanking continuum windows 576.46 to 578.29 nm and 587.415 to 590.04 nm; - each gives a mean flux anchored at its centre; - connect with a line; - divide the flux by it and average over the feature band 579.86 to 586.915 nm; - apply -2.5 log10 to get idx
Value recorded -0.15 mag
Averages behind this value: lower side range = 12.8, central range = 14.2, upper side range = 12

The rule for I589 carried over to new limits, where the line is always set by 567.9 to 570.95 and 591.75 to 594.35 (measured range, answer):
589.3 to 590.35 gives 0.10 nm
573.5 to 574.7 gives -0.11 nm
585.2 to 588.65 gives -0.15 nm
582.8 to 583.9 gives -0.09 nm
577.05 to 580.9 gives -0.11 nm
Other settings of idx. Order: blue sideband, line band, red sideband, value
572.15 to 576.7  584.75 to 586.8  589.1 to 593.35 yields -0.085 mag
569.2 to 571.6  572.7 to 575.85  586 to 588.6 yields -0.068 mag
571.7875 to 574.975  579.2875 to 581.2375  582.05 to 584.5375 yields 0.039 mag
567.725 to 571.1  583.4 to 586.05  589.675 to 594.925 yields -0.070 mag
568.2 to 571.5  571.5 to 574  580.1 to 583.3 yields -0.102 mag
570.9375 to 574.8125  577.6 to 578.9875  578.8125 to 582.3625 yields 0.062 mag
